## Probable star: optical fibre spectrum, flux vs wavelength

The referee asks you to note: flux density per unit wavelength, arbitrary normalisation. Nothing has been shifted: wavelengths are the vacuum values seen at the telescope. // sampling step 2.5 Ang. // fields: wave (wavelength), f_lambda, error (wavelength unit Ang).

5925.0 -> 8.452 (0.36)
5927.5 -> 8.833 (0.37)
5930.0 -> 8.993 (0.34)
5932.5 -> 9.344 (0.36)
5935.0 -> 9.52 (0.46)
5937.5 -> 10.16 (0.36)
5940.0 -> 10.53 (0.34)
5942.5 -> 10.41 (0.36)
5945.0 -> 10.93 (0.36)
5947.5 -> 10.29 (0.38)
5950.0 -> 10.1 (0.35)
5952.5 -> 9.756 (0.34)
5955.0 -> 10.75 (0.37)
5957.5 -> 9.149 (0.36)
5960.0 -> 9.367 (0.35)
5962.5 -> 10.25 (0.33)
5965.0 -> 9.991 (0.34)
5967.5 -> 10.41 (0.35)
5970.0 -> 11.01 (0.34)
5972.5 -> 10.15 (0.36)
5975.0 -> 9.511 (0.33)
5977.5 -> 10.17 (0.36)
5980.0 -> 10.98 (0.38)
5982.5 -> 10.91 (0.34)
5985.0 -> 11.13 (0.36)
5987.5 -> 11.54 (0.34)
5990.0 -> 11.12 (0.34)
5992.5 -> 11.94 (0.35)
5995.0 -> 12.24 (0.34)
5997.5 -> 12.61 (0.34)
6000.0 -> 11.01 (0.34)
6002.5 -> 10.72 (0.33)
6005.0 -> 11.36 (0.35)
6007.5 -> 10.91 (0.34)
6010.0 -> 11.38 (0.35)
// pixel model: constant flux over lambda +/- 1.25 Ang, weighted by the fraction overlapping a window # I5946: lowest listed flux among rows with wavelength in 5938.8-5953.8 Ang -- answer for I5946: 9.756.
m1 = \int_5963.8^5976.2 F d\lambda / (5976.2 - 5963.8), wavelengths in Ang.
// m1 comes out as 10.2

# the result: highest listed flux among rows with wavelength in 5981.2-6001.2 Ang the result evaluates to 12.61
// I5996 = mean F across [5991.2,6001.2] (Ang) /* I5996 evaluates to 12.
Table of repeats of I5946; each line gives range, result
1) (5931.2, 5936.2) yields 9.344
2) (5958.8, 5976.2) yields 9.367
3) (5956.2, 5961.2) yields 9.149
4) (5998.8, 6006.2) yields 10.72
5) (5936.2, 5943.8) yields 10.16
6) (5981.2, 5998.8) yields 10.91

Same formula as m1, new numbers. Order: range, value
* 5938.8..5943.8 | 10.5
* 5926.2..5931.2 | 8.91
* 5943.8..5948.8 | 10.6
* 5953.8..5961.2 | 9.75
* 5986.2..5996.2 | 11.7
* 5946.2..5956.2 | 10.2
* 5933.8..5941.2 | 10.1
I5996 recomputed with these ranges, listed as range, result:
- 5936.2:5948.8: 10.5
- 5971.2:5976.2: 9.85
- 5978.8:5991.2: 11.1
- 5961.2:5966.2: 10.1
